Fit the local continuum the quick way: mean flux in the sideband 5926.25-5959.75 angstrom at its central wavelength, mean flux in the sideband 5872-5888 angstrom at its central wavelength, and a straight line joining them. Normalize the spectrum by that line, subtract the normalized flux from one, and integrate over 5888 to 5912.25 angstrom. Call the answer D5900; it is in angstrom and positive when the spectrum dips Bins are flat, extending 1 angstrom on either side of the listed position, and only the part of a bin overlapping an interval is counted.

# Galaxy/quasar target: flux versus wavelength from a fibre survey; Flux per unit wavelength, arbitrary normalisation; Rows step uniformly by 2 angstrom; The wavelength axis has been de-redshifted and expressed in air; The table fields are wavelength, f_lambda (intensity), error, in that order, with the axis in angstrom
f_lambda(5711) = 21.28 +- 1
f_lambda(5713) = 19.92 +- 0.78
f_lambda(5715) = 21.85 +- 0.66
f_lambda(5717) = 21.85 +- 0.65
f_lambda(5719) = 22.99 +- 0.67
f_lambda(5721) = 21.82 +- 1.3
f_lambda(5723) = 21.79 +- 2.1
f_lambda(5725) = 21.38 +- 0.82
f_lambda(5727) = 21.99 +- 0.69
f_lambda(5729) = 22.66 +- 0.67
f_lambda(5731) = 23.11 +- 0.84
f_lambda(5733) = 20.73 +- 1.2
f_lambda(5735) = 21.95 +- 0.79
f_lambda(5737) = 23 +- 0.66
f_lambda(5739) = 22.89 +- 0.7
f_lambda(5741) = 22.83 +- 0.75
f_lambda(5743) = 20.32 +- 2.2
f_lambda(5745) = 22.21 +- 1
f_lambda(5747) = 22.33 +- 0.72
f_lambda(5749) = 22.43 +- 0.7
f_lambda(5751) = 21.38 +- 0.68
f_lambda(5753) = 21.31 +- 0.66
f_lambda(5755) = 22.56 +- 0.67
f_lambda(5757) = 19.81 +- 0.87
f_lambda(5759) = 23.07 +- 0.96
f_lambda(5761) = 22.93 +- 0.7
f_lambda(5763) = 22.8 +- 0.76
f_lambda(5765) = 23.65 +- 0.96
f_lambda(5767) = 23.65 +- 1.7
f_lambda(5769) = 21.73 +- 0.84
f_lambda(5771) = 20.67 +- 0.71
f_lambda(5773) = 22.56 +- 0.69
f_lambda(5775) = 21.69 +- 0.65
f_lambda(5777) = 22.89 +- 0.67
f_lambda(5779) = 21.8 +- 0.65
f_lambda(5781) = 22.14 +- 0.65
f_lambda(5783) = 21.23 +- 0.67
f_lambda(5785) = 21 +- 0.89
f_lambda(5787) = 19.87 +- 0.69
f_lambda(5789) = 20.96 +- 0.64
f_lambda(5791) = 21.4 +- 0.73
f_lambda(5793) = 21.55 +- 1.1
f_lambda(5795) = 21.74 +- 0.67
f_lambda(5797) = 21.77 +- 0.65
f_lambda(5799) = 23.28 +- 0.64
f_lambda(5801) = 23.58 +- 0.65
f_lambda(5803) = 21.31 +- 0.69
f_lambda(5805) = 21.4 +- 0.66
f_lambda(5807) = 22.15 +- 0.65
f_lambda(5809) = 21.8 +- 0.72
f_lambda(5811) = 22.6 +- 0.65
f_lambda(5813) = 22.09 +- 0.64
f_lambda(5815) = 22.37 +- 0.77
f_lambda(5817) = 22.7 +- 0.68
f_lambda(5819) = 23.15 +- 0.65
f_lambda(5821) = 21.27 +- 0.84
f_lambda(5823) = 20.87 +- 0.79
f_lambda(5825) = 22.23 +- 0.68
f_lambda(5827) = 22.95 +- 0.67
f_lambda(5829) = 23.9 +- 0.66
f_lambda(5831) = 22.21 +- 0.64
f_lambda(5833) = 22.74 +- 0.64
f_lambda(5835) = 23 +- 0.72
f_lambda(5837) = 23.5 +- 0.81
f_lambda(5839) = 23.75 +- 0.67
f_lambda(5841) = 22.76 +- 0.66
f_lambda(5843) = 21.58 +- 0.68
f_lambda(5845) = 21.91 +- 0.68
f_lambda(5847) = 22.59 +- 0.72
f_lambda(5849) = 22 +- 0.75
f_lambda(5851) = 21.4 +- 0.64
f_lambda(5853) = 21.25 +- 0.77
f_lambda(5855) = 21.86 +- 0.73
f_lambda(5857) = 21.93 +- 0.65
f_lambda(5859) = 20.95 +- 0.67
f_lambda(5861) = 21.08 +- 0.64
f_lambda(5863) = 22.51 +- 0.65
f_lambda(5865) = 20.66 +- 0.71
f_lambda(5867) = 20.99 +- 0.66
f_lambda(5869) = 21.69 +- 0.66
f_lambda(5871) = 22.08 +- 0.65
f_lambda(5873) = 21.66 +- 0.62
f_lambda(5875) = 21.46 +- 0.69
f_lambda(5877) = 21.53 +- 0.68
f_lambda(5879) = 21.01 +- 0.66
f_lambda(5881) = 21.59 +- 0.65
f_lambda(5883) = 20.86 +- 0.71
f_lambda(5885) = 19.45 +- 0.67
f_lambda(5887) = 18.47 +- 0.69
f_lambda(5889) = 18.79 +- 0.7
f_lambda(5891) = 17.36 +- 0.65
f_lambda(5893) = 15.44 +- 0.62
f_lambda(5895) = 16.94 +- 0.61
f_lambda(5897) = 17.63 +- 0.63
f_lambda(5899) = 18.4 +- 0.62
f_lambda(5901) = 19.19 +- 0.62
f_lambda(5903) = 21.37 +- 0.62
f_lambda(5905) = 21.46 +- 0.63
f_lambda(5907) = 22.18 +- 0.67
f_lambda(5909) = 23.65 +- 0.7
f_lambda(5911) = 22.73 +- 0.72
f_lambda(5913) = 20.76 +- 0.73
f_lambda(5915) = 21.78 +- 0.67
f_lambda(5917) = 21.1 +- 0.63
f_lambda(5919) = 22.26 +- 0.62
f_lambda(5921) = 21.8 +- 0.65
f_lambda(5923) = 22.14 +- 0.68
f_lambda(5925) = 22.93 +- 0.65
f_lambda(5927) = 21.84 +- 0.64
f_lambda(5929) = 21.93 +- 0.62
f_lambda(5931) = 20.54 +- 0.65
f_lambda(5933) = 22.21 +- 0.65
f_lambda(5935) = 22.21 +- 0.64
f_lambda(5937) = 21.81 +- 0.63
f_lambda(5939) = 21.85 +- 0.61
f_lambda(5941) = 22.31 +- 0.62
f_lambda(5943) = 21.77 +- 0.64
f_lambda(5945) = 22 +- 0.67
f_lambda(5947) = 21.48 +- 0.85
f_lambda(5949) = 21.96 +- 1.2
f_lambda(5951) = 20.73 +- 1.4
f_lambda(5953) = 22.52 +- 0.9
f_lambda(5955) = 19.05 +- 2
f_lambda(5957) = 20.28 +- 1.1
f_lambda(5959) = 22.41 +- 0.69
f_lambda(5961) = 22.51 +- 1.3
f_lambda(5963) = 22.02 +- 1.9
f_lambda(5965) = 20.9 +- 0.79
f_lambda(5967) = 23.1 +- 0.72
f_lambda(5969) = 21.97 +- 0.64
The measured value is 1.6 angstrom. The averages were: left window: 20.8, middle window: 19.6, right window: 21.6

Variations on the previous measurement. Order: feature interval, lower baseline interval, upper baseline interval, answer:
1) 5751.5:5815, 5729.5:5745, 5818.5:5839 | 1.2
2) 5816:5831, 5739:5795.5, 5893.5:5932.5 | -0.6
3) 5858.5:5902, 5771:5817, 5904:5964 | 3.7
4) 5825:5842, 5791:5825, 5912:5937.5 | -0.8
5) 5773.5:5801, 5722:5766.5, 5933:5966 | 0.4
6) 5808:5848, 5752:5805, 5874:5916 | -2.5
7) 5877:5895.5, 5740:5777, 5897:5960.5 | 2.2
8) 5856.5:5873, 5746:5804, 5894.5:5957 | 0.1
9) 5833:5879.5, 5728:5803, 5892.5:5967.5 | -0.6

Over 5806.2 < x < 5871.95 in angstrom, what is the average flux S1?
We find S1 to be 22.1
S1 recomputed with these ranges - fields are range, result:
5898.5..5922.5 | 21.5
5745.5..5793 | 21.9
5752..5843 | 22.2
